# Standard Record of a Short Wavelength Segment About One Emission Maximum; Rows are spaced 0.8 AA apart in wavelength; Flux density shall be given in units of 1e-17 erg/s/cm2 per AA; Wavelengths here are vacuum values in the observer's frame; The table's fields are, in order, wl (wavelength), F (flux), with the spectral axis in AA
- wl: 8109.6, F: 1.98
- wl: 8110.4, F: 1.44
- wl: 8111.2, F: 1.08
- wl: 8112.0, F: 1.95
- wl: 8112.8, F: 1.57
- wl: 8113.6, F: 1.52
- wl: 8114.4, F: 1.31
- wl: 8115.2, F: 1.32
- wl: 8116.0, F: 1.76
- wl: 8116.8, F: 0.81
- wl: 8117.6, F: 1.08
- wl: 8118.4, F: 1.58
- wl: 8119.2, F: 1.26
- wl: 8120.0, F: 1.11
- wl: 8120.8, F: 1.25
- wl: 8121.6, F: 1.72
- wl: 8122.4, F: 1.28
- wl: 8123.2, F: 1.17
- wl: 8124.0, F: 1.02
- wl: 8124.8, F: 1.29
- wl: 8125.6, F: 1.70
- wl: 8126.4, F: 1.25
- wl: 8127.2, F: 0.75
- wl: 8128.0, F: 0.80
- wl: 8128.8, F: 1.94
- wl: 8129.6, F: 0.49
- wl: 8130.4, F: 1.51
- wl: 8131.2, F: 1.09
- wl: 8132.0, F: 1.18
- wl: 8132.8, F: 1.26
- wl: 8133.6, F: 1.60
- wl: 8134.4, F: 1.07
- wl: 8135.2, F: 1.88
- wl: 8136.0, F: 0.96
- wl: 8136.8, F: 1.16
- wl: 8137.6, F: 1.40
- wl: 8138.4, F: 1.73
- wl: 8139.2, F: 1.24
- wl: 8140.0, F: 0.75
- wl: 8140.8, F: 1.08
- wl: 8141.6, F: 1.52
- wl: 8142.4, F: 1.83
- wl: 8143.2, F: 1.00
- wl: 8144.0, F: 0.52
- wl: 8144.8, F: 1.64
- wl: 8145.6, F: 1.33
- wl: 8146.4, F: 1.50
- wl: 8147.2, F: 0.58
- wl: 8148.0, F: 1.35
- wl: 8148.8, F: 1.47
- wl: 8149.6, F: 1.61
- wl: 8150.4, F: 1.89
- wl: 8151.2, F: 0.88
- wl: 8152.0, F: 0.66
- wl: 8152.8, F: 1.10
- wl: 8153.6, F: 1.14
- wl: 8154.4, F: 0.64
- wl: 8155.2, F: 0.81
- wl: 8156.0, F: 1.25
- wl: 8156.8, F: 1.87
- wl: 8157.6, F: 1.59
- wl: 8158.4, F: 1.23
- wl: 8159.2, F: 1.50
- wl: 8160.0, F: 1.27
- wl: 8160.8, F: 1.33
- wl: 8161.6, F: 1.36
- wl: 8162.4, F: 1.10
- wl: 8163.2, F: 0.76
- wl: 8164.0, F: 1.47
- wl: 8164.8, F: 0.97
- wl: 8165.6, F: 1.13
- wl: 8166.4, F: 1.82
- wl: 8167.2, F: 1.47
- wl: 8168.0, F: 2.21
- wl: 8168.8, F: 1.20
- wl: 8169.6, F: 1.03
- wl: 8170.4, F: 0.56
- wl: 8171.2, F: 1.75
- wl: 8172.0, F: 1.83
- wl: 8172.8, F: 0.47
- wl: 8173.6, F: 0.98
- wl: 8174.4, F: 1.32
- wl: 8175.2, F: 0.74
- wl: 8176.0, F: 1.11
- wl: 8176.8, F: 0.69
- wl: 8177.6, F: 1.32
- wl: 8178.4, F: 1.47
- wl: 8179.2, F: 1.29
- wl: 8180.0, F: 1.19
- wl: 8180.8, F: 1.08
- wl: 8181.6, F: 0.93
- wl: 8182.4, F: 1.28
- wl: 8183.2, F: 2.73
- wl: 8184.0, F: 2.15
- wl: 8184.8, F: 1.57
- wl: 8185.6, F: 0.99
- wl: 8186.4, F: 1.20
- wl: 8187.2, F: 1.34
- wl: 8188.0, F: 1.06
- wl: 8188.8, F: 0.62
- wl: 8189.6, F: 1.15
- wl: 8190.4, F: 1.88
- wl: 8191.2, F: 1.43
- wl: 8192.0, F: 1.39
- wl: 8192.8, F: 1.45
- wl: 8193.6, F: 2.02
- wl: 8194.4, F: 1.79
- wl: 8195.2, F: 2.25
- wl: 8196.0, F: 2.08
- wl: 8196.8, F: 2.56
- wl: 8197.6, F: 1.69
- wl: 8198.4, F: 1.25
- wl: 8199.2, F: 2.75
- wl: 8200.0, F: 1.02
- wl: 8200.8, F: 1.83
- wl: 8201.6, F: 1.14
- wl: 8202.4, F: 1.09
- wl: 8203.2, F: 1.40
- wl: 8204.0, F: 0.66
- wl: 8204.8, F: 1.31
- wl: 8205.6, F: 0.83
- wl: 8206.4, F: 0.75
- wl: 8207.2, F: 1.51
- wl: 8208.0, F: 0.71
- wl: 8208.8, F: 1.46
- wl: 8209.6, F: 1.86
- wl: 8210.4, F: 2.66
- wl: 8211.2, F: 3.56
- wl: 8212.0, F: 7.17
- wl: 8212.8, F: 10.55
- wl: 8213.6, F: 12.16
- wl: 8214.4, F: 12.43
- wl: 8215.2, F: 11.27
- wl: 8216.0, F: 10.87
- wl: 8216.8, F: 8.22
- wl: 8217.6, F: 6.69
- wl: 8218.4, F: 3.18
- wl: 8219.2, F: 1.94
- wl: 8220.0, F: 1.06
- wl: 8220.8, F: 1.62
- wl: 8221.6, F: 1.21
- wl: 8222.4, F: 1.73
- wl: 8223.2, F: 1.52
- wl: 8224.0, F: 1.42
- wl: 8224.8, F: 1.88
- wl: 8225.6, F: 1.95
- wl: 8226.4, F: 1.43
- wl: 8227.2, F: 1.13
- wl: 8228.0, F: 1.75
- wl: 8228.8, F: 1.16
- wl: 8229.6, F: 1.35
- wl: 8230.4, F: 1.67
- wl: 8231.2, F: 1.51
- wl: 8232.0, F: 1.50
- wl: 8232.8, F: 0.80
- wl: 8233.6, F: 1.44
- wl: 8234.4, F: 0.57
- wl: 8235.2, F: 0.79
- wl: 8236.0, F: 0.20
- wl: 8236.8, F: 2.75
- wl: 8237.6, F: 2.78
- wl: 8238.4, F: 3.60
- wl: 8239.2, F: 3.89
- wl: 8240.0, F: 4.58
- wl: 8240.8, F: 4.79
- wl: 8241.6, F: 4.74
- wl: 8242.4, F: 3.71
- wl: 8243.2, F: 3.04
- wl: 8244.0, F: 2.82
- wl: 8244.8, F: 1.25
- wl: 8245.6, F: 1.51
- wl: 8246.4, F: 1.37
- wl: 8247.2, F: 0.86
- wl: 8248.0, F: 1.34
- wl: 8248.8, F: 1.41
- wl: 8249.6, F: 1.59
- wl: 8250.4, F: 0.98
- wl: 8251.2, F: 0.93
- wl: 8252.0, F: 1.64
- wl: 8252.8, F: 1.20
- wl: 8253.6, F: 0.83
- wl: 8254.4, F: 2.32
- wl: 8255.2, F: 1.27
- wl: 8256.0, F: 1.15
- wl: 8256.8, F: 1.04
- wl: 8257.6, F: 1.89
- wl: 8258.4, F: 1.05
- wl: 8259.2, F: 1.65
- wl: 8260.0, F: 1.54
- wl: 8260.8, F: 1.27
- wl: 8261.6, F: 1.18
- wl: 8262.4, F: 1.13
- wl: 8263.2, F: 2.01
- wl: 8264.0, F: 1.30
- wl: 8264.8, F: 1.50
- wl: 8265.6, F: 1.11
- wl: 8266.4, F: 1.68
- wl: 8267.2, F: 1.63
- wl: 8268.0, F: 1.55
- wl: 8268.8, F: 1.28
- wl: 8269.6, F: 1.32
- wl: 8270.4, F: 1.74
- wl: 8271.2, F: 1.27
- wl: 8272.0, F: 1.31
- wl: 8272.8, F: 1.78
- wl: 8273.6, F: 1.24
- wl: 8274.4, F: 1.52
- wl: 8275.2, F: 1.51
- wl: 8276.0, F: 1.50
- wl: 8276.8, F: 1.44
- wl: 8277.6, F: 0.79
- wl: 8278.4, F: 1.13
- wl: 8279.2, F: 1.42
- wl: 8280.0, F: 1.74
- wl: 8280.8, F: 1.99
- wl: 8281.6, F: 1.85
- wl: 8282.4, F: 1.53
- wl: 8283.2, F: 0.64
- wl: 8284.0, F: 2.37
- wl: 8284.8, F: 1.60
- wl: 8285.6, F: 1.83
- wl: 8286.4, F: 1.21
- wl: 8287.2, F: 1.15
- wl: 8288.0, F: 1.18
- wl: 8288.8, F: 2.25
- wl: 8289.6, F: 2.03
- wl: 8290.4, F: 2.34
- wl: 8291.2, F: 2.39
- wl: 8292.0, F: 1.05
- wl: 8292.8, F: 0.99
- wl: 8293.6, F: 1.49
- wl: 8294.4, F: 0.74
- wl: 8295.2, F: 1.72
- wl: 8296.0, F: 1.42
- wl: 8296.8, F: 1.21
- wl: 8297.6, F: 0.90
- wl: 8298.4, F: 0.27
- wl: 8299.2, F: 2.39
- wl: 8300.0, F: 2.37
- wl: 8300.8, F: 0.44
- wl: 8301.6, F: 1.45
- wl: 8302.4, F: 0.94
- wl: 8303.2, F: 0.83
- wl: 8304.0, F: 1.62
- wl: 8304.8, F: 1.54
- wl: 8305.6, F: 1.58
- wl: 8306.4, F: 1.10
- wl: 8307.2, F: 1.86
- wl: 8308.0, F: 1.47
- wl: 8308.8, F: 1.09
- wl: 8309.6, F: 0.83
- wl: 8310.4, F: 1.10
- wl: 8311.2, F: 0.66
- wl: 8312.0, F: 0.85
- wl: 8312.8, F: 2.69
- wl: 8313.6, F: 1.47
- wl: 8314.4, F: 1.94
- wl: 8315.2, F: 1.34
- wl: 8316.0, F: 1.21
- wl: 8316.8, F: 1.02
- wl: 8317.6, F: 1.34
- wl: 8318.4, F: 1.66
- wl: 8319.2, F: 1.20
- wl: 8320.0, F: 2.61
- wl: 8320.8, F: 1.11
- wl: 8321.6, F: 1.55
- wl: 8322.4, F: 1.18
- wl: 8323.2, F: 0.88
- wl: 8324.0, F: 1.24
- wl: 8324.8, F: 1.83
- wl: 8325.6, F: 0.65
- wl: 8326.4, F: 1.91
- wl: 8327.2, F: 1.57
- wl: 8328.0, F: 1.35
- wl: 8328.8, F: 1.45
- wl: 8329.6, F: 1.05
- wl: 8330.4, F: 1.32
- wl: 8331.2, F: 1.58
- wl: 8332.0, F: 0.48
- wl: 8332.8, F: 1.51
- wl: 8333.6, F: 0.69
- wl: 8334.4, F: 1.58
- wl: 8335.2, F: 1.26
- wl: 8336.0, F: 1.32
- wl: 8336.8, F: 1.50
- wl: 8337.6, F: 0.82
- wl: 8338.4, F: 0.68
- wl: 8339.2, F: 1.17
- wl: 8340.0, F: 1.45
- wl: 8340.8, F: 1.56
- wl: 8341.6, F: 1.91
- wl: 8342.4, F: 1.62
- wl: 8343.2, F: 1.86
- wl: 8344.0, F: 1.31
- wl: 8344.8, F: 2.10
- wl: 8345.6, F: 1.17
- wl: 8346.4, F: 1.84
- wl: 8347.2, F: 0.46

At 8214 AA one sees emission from H-alpha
